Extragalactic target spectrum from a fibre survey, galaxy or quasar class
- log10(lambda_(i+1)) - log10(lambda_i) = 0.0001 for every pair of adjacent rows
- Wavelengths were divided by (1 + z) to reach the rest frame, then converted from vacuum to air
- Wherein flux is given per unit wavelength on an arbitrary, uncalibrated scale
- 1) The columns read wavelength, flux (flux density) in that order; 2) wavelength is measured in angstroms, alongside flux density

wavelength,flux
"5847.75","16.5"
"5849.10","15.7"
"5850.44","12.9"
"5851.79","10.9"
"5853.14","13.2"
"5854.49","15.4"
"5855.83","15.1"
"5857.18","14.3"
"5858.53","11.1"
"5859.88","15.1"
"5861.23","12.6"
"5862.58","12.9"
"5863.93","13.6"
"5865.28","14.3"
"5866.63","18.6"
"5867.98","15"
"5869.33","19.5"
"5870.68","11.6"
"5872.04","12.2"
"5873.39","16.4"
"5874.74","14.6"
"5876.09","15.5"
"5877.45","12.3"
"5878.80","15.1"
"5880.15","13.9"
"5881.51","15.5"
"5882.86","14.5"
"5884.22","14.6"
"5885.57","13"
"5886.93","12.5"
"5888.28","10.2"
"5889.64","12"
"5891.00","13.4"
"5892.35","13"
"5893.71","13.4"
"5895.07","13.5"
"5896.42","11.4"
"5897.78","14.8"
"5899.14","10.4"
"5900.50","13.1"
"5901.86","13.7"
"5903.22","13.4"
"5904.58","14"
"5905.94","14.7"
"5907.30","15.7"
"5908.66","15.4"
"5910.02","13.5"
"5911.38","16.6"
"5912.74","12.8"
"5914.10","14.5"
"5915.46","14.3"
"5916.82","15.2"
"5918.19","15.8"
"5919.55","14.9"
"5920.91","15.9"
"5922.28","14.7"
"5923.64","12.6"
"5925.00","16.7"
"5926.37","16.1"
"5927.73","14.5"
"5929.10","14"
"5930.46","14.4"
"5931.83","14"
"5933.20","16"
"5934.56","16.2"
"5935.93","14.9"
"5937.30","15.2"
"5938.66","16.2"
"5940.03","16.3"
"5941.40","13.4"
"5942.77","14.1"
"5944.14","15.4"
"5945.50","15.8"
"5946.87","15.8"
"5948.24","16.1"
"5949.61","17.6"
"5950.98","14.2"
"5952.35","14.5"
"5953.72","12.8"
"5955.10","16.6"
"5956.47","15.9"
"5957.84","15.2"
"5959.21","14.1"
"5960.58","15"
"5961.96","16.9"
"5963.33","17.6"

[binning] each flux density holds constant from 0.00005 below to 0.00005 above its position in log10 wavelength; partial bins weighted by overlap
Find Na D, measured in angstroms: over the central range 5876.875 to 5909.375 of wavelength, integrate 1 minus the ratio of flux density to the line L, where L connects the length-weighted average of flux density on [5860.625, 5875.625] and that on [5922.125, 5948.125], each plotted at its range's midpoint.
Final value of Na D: 3.0 angstroms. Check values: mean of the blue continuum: 14.7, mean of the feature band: 13.5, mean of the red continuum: 15.1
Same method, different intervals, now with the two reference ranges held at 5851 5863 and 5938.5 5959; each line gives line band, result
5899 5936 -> 0.03 angstroms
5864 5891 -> -0.85 angstroms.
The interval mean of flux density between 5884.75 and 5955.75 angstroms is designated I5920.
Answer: 14.4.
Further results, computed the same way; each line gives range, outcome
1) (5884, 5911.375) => 13.3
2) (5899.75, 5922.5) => 14.6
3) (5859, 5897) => 13.9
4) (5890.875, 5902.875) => 13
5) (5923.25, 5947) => 15.1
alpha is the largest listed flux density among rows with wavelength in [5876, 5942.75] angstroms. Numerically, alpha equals 16.7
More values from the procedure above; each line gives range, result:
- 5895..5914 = 16.6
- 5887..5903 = 14.8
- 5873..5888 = 16.4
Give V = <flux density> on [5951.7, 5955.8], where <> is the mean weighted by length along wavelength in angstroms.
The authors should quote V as 14.6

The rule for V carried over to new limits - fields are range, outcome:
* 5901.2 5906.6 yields 13.9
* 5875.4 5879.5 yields 14.3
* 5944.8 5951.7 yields 15.9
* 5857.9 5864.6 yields 13.1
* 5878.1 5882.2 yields 14.8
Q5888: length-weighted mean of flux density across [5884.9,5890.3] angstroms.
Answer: 11.9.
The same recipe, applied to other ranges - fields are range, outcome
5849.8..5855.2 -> 13.1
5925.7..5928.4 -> 15.3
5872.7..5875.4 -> 15.5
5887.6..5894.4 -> 12.4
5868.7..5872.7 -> 14.4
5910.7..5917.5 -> 14.7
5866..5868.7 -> 16.8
